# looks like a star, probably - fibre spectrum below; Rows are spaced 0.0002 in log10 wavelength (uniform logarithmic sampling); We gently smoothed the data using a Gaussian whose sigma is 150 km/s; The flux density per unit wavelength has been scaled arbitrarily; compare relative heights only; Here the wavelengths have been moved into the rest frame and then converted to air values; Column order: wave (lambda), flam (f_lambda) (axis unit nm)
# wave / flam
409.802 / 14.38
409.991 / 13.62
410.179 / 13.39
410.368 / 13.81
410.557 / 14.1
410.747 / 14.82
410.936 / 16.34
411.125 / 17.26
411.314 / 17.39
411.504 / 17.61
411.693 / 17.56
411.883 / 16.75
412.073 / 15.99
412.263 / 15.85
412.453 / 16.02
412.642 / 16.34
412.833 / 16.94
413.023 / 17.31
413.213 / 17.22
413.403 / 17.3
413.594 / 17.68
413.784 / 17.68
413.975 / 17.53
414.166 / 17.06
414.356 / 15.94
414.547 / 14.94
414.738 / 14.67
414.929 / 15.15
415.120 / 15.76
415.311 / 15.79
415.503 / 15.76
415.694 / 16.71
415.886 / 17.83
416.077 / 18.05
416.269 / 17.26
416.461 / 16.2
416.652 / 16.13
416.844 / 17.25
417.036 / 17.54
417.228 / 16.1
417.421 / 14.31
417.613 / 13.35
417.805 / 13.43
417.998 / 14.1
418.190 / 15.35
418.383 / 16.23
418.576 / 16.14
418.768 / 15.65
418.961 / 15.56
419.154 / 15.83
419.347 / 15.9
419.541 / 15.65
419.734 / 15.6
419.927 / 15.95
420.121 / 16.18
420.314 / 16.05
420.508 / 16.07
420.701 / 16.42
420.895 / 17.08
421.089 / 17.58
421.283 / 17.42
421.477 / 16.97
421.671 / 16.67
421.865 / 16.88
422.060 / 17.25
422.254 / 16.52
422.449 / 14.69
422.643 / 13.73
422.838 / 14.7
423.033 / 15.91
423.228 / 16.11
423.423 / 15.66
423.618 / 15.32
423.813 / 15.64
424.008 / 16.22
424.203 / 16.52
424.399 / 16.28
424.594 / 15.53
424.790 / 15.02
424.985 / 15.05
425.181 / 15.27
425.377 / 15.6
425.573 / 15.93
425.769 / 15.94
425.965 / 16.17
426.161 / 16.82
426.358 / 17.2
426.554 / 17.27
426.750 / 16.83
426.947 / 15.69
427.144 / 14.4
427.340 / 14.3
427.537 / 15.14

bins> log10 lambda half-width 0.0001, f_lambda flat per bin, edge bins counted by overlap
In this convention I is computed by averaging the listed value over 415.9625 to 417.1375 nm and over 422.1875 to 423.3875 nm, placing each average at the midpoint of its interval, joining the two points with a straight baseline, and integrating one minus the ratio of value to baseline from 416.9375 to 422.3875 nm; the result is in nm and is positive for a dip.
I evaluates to 0.05 nm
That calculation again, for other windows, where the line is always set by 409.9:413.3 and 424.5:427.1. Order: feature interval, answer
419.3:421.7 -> -0.06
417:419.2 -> 0.11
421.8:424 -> 0.04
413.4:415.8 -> -0.04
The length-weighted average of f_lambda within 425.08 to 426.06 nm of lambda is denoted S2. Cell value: 15.8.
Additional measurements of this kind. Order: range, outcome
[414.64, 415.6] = 15.4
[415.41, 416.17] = 17.1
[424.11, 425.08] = 15.7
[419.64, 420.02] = 15.8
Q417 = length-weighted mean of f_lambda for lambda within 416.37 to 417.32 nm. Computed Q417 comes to 16.7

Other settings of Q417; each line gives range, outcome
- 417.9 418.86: 15.5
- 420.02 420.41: 16.1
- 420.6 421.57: 17.1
